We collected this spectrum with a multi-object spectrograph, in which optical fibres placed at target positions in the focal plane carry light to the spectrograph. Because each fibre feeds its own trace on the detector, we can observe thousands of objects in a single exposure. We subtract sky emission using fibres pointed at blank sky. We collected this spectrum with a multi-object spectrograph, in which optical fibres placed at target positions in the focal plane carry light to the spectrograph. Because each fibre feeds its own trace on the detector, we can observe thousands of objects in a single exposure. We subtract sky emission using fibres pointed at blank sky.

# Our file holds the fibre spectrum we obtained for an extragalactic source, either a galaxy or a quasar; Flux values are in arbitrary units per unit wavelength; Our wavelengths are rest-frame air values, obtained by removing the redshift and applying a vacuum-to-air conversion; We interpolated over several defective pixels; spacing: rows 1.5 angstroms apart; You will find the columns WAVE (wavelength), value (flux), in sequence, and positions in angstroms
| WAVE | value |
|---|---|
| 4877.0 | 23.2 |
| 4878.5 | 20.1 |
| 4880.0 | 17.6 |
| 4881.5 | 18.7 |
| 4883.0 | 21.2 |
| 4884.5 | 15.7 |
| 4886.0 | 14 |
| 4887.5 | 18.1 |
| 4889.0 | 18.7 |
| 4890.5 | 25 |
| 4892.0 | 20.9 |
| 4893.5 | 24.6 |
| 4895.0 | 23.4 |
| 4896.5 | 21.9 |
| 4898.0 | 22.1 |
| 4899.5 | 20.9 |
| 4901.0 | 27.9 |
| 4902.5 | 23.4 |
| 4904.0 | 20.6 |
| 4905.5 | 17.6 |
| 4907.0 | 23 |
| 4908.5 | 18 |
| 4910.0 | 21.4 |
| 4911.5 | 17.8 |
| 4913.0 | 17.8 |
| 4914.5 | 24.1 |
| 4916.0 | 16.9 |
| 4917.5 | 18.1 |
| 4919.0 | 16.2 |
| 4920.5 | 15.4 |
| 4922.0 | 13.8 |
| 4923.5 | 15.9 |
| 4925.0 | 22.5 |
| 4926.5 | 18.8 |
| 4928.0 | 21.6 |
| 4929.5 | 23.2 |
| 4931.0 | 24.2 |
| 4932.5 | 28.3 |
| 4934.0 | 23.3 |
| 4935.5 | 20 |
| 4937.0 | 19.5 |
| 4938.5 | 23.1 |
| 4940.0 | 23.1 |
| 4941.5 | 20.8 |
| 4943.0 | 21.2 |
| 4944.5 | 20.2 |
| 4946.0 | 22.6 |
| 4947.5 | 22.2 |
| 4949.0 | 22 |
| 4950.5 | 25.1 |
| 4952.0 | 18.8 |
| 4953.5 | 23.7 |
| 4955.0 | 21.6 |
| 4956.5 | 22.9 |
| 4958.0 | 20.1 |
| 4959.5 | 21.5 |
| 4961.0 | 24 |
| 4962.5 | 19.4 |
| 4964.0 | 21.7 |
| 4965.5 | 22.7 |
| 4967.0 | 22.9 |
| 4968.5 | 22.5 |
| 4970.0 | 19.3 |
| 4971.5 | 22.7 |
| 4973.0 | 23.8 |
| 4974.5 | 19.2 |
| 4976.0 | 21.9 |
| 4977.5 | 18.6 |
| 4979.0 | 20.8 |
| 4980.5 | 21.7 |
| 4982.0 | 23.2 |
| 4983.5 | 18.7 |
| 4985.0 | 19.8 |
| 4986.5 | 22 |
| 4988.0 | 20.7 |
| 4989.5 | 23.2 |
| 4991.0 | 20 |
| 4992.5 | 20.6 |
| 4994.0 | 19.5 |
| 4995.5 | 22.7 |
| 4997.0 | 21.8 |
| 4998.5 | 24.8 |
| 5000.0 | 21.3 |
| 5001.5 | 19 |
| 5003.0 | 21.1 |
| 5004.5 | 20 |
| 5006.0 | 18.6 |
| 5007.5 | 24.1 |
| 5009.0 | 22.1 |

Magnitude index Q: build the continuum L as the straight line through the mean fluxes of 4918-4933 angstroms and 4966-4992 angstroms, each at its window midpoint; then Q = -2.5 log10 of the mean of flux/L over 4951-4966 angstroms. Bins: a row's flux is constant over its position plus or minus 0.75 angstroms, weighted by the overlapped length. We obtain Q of -0.050 mag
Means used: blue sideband 19.8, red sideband 21.2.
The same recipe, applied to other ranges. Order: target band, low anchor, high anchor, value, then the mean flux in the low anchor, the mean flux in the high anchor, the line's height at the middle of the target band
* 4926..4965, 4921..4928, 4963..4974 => -0.11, 18.1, 22.1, 20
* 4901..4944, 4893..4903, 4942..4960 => 0.11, 23.4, 21.8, 22.7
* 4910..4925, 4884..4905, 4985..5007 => 0.19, 21.3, 21.1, 21.2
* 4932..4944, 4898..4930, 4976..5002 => -0.10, 19.8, 21.1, 20.2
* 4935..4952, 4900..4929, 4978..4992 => -0.08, 19.6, 21.1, 20.2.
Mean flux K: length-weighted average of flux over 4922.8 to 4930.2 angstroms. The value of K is 20.4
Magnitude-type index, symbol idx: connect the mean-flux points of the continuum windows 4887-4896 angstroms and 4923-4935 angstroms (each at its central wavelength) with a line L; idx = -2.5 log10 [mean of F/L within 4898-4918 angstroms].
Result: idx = 0.07 mag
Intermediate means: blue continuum 21.9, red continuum 22.3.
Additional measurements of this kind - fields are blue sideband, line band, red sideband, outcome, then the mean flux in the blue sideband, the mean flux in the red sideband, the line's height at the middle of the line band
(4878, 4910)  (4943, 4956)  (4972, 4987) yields -0.06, 20.7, 21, 20.9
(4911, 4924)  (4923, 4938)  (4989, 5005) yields -0.21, 17.4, 21.3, 18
